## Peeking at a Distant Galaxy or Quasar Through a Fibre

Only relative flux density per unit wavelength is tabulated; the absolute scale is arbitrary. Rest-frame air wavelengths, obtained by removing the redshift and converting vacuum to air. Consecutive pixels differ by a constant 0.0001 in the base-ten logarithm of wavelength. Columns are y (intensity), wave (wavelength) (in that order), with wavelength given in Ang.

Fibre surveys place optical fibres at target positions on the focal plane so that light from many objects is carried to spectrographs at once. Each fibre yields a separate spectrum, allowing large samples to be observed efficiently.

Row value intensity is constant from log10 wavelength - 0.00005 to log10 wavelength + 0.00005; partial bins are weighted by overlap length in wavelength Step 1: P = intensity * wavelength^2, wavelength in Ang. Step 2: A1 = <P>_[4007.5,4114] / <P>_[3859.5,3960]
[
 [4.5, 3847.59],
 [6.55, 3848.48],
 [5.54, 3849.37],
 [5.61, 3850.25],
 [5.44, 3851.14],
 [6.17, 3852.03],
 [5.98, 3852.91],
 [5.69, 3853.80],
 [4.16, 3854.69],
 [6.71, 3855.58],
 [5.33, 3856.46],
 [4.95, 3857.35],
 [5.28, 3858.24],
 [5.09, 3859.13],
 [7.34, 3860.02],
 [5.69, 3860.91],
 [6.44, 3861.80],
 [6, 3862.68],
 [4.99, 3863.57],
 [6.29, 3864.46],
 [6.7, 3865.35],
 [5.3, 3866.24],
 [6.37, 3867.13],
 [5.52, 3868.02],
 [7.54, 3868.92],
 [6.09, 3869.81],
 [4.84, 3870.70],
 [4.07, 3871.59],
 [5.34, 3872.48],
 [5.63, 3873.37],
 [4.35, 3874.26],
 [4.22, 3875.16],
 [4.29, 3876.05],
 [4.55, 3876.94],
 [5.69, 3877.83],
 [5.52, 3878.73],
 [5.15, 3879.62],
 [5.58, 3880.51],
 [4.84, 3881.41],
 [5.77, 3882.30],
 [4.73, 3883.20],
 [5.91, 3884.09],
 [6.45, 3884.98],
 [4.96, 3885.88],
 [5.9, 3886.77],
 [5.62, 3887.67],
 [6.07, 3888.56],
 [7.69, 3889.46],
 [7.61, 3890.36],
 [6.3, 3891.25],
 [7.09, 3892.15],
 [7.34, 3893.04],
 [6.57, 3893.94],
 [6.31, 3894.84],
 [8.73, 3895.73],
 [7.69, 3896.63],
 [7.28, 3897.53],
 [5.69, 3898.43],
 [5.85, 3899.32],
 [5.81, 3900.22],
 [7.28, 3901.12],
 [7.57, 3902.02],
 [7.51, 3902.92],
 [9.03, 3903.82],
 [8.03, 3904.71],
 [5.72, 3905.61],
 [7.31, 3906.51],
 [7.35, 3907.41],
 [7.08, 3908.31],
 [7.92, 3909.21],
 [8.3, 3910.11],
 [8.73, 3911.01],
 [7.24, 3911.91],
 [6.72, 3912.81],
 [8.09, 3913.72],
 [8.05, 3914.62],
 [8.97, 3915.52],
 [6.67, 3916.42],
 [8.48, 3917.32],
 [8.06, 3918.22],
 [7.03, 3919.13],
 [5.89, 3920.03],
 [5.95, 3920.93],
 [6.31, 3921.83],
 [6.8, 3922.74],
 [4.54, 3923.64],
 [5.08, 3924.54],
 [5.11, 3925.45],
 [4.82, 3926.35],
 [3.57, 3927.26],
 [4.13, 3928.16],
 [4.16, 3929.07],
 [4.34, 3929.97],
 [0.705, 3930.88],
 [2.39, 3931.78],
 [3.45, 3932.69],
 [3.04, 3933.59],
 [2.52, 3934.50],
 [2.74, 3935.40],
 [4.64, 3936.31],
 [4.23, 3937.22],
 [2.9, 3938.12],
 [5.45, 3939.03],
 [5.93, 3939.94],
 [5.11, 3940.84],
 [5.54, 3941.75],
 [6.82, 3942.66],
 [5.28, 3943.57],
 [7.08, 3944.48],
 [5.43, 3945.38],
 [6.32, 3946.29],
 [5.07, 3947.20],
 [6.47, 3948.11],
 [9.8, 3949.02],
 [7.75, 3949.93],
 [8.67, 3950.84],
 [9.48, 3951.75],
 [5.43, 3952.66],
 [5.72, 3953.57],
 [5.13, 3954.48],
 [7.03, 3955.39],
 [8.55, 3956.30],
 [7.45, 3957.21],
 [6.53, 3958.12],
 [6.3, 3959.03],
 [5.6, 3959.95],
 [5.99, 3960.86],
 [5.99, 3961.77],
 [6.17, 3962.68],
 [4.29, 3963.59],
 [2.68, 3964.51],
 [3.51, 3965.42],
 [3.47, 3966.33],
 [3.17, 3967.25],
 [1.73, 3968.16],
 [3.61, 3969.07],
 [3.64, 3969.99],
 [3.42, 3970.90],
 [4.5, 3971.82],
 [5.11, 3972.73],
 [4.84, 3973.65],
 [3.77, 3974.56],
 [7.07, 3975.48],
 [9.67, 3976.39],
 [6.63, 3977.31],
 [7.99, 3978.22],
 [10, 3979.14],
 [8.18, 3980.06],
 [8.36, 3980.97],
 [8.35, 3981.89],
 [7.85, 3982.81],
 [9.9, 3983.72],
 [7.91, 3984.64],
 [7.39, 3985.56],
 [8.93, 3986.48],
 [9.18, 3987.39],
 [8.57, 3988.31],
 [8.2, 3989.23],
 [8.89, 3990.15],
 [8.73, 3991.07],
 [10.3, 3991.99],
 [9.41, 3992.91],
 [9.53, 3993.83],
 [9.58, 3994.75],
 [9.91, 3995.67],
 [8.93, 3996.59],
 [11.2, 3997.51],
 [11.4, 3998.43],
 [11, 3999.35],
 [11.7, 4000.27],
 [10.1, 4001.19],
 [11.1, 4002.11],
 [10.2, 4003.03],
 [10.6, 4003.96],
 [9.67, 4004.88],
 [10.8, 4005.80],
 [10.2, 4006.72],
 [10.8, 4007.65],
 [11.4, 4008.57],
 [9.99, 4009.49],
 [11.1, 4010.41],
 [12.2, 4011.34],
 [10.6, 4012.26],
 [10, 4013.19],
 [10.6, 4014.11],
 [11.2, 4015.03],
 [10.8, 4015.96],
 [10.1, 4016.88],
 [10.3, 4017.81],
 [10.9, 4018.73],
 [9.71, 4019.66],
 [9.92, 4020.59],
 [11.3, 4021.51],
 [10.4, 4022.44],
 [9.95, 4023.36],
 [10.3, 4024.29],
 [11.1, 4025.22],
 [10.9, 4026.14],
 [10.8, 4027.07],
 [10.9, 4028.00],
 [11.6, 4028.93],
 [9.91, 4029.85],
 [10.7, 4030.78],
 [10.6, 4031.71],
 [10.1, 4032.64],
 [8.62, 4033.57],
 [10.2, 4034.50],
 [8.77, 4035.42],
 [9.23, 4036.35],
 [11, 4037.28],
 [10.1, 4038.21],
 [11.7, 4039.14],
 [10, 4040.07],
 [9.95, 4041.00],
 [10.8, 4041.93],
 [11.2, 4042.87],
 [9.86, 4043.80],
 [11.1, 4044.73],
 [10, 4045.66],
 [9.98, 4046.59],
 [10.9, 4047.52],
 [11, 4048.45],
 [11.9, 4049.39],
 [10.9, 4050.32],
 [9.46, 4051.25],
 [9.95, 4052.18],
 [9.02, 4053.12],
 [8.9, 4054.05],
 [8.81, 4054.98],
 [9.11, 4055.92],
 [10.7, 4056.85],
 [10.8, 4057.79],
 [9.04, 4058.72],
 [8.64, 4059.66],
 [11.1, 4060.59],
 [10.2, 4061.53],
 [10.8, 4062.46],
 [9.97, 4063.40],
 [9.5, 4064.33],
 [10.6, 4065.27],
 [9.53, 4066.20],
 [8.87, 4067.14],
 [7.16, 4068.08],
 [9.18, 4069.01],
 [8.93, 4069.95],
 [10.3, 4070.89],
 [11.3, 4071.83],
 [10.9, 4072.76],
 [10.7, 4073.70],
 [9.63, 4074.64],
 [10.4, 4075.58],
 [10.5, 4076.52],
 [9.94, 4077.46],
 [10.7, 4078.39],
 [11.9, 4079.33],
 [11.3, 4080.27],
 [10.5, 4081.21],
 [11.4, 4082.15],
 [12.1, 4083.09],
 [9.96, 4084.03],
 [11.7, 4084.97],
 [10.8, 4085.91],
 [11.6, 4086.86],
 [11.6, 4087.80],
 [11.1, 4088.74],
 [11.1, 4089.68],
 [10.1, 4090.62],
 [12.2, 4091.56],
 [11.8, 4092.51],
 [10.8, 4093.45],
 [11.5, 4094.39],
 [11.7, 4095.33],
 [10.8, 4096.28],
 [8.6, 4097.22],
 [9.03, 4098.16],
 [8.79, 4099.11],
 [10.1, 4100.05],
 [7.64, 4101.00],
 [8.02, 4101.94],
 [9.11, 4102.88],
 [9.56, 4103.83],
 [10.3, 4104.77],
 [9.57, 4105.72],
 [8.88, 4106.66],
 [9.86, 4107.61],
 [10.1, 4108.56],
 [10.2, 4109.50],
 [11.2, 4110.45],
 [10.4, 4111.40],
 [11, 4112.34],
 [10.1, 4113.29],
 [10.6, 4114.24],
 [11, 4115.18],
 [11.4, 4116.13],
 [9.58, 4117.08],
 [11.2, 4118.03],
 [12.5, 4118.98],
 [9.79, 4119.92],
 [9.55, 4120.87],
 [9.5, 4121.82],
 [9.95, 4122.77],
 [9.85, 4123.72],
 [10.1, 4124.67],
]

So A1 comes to 1.83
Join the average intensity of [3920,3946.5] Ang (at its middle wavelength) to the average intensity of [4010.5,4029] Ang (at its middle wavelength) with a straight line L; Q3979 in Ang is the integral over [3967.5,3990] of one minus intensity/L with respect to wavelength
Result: 3.0 Ang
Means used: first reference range 4.64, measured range 6.86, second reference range 10.7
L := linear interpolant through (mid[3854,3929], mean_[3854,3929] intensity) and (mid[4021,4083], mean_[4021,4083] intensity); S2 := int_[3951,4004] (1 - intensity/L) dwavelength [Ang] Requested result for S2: 6.6 Ang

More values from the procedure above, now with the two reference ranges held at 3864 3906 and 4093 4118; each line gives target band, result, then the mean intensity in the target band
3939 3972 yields 7.4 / 5.69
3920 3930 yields 2.6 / 5.05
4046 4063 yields -1.8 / 10.1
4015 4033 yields -4.2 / 10.6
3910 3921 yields -1.5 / 7.58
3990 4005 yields -3.8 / 10.2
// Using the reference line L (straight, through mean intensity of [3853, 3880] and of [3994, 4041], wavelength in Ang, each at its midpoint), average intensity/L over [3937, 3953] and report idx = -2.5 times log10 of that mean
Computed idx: 0.27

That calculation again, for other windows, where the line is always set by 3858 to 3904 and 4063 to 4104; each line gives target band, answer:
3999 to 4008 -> -0.22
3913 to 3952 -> 0.25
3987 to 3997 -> -0.10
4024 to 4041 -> -0.13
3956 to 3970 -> 0.49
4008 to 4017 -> -0.22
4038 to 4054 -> -0.10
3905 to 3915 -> -0.13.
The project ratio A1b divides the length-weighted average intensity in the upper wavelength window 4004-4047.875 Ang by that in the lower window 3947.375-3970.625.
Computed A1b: 1.8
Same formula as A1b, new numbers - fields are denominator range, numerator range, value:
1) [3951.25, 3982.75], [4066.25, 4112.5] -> 1.75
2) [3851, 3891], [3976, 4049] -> 1.78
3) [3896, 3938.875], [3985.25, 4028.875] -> 1.72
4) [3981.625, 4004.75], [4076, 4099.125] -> 1.14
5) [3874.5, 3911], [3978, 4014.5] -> 1.51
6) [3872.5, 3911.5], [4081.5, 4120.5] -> 1.62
